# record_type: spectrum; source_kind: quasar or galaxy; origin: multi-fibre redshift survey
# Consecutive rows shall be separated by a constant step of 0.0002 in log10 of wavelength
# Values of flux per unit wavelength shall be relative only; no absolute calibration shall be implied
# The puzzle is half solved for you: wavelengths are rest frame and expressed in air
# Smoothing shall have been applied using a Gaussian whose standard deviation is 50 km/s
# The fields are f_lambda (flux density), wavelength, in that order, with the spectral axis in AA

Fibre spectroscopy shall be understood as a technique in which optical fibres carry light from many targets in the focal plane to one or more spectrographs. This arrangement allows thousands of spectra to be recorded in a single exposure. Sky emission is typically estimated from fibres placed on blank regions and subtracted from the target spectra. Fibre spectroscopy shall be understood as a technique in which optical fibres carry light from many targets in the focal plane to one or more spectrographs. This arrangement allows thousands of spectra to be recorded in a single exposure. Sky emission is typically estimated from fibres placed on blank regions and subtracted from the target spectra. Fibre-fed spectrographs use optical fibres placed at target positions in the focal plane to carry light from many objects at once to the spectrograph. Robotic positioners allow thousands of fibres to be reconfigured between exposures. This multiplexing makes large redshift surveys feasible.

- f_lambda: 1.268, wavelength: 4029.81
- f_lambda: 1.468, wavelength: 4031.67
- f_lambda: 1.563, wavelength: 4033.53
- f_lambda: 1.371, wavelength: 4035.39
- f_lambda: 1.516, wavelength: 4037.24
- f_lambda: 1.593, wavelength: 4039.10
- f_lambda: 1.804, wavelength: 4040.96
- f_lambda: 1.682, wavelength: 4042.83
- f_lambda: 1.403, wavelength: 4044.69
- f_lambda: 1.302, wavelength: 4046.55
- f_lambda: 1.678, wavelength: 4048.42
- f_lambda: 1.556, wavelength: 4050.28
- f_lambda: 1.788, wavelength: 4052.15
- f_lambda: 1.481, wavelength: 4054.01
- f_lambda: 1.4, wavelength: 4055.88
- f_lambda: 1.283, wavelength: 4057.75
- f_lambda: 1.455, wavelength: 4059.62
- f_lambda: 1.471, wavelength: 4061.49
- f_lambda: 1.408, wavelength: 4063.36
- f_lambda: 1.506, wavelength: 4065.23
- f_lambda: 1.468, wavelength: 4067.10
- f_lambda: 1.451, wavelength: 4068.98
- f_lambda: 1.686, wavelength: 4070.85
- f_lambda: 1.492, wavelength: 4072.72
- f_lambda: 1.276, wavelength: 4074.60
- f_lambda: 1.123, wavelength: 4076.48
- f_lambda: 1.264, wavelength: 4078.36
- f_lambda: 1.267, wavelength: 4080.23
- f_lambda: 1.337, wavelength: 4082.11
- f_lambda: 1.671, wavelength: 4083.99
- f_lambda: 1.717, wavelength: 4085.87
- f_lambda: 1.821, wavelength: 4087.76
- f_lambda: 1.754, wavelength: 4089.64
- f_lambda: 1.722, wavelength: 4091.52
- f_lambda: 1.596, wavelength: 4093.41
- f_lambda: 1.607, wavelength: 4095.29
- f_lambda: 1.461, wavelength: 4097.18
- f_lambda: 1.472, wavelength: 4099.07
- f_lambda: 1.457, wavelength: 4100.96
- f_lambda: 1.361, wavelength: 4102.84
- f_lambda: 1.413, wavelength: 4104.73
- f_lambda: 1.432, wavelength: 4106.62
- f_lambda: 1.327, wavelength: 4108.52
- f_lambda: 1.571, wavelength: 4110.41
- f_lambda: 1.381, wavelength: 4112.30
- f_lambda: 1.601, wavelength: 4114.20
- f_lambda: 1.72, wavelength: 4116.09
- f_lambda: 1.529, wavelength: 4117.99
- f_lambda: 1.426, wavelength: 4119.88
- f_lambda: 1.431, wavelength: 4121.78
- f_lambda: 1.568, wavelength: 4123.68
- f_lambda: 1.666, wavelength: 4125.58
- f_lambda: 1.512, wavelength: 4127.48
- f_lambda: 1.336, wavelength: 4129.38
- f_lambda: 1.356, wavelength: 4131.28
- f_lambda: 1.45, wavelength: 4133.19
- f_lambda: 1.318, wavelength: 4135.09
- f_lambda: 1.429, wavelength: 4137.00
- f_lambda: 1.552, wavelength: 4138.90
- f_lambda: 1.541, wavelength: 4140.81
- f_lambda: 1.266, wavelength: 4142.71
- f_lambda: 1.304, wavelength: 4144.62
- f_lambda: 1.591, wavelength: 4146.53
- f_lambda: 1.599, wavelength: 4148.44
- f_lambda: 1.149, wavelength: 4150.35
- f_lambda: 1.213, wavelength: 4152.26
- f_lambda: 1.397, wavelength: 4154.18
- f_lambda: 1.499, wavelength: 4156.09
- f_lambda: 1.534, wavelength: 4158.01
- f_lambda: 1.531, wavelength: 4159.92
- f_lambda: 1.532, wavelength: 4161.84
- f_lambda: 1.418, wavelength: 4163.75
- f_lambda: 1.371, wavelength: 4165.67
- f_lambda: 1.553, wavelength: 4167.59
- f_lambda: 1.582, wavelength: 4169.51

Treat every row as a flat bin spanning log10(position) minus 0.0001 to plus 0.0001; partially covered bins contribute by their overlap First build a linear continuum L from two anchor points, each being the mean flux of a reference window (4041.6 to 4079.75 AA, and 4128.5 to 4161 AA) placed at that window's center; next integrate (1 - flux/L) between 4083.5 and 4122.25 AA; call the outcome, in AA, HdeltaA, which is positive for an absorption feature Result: -2.9 AA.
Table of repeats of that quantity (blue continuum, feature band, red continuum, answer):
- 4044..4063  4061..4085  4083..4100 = 2.3 AA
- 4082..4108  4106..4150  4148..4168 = 0.6 AA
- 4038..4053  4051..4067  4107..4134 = 1.1 AA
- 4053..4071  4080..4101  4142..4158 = -2.3 AA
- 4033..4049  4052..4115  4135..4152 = 0.3 AA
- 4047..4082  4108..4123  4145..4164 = -0.6 AA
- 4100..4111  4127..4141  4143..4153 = -0.4 AA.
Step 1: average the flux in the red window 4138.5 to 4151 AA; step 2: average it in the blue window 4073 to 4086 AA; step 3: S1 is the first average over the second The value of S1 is 1.05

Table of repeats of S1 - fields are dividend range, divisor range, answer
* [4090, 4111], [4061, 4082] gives 1.07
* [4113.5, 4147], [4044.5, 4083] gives 1.03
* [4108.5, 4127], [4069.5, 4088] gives 1.06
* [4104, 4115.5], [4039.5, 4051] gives 0.93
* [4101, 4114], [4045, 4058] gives 0.95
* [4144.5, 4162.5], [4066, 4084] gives 1.03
